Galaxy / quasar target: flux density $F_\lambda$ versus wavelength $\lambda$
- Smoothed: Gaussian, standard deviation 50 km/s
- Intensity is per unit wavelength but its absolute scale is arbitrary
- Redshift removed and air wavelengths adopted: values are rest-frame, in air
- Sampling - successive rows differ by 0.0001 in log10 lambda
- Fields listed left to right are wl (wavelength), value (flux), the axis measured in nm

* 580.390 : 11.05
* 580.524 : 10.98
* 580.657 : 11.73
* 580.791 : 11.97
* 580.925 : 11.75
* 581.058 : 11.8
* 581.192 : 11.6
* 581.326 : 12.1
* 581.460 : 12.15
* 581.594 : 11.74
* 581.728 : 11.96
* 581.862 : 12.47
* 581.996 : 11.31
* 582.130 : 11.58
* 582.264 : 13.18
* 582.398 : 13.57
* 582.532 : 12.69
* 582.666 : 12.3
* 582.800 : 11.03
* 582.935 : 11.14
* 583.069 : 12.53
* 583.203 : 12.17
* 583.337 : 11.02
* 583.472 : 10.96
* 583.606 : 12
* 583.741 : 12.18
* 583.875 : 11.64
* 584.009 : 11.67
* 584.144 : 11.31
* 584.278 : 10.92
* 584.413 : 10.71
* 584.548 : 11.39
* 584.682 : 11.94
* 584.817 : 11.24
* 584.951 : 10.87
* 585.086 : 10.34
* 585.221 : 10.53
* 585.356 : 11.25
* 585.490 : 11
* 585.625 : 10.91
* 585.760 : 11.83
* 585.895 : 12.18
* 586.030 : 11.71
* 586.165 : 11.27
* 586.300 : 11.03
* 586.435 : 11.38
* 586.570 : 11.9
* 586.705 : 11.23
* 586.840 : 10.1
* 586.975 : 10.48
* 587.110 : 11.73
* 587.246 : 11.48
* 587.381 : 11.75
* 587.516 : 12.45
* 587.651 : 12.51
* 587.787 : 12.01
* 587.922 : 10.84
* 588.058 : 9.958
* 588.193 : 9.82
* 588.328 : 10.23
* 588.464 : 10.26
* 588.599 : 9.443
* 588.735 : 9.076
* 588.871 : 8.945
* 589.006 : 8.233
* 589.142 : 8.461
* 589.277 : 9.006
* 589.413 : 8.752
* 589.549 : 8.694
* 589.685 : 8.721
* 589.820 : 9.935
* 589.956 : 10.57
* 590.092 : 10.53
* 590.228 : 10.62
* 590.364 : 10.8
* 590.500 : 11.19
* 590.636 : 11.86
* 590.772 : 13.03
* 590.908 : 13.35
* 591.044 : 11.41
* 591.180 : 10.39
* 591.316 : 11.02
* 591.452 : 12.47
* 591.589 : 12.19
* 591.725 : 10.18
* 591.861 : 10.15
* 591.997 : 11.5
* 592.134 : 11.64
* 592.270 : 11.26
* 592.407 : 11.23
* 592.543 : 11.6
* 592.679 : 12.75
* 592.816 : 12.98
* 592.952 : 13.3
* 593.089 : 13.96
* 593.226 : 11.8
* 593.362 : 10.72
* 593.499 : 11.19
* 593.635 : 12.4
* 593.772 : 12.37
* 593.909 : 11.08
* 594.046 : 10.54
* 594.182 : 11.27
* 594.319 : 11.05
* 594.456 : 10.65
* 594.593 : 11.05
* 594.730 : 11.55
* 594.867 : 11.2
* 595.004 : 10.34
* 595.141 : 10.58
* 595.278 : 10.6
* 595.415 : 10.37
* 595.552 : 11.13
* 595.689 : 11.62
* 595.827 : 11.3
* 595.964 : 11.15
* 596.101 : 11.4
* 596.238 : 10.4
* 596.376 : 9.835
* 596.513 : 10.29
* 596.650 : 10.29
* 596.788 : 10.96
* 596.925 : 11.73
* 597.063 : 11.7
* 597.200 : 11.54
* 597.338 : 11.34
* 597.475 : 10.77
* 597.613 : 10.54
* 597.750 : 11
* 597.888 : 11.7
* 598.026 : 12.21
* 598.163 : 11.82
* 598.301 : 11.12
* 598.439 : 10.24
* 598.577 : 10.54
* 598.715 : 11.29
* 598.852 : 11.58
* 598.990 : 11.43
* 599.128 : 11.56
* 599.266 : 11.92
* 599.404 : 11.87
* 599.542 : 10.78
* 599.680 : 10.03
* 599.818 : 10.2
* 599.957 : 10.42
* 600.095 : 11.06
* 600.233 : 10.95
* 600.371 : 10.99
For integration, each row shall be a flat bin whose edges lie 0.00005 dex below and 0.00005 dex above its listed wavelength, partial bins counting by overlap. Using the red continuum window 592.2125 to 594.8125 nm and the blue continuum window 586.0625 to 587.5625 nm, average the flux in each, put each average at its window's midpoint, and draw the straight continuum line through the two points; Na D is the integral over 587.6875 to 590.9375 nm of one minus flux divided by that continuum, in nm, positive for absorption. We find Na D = 0.37 nm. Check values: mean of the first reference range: 11.3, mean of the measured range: 10.2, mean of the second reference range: 11.7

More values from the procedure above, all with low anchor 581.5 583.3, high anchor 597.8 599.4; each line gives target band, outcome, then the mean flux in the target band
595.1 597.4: 0.11 nm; 11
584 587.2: 0.21 nm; 11.2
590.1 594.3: 0.01 nm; 11.7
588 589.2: 0.25 nm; 9.39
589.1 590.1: 0.21 nm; 9.29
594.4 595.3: 0.06 nm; 10.9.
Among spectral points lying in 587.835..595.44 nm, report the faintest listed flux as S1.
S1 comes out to 8.233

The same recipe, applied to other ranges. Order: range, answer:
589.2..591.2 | 8.694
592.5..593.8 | 10.72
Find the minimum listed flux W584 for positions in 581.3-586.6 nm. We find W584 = 10.34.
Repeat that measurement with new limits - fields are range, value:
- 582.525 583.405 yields 11.02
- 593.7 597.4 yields 9.835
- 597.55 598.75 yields 10.24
